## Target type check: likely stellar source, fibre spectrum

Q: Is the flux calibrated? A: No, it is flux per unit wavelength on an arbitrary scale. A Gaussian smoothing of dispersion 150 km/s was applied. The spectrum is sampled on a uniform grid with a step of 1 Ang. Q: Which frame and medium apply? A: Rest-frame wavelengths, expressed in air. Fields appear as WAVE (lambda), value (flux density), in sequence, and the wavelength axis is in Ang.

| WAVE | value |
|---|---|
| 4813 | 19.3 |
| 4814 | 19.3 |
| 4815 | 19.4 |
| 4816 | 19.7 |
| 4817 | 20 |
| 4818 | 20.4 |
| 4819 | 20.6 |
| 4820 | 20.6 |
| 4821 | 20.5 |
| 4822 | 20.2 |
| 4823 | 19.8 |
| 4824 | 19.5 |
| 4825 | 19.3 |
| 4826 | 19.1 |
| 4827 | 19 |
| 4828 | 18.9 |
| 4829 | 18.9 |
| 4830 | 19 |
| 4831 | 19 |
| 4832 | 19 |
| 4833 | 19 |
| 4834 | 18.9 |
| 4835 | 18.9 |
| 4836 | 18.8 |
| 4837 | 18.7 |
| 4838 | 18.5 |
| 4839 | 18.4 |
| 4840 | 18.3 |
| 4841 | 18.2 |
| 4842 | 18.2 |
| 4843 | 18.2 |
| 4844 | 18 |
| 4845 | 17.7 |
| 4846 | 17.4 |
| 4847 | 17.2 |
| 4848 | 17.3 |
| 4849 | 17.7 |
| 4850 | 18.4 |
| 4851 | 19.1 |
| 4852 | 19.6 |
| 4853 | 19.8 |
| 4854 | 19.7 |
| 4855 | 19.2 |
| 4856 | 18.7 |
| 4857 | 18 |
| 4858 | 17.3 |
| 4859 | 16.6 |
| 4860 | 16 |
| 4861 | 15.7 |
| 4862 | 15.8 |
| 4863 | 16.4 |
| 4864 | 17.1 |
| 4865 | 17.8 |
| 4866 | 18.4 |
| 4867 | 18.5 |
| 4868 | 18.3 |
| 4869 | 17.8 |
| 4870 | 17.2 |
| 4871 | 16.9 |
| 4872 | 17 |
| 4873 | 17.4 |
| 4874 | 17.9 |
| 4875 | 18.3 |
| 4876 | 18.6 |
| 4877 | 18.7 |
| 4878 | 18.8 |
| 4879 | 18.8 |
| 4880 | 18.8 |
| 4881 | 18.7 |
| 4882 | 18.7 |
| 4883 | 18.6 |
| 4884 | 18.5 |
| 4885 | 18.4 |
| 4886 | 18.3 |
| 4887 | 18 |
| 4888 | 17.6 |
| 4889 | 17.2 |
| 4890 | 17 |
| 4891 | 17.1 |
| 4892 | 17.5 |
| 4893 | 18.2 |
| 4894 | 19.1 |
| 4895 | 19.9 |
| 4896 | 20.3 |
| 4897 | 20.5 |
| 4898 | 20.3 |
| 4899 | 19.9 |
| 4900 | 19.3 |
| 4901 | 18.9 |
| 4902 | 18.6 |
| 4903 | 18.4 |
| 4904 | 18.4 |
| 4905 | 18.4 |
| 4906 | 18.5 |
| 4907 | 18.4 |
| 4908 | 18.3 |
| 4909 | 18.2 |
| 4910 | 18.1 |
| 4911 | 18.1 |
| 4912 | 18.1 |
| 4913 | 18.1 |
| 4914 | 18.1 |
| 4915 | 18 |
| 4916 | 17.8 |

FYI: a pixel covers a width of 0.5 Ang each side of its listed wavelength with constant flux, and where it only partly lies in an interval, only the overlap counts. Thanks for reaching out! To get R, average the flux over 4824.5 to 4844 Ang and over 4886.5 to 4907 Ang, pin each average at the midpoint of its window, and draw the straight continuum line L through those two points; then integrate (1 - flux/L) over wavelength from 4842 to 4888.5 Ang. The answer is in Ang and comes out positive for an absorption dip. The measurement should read 1.8 Ang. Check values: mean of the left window 18.7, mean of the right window 18.6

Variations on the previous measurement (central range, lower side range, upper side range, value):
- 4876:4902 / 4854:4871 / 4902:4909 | -0.9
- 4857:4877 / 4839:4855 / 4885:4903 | 1.2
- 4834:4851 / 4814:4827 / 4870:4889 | 0.9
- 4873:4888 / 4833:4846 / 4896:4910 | 0.2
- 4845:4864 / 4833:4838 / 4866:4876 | 0.5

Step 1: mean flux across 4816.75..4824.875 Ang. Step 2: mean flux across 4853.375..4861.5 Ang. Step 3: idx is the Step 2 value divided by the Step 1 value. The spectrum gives 0.88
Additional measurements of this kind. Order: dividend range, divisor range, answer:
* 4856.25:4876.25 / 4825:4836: 0.91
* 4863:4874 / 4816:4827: 0.88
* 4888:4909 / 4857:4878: 1.07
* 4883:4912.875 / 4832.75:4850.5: 1.02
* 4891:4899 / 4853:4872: 1.10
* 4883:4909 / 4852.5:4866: 1.06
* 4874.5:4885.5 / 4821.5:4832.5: 0.97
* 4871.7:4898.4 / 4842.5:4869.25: 1.03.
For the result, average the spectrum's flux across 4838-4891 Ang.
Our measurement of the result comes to 18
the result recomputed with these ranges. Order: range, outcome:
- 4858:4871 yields 17.1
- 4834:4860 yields 18.3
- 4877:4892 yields 18.2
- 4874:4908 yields 18.6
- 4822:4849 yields 18.6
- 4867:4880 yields 18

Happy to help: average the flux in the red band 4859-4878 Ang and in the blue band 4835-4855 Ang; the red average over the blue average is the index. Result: 0.9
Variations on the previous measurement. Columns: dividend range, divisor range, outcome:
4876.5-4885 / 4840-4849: 1.05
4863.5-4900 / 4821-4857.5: 0.98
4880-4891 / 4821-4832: 0.94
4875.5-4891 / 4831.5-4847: 0.99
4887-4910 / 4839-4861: 1.03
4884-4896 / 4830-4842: 0.97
